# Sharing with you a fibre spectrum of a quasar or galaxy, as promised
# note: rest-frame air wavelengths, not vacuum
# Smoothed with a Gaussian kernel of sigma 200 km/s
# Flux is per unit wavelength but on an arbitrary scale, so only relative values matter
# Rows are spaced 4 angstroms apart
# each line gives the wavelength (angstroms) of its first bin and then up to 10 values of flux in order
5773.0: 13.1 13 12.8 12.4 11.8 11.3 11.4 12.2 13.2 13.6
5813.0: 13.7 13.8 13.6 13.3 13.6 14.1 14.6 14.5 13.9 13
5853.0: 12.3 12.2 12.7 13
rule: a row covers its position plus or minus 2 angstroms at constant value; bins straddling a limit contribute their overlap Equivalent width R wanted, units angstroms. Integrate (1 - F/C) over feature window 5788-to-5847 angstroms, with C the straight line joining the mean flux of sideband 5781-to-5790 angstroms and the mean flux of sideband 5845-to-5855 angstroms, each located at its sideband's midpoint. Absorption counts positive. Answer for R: -3.1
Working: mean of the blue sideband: 12.3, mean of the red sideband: 12.9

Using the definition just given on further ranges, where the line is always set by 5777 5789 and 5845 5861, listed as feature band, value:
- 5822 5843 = -2.2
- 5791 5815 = 0.0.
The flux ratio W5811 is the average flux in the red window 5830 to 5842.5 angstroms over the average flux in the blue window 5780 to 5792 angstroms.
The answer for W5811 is 1.2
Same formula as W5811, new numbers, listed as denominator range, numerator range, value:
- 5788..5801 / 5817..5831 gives 1.17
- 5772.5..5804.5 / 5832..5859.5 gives 1.10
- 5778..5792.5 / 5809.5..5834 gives 1.11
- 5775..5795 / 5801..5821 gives 1.10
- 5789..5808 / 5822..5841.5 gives 1.16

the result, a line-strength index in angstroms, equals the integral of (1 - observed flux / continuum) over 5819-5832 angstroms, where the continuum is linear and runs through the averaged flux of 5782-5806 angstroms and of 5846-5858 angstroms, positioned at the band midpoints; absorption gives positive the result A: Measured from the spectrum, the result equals -1.2 angstroms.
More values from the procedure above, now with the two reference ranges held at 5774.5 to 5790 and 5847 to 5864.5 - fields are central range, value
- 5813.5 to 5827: -1.1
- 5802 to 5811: -0.5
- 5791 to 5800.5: 0.8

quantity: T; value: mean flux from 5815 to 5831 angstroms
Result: 13.6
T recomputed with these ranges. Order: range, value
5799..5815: 13.2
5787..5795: 11.6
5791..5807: 12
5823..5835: 13.7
